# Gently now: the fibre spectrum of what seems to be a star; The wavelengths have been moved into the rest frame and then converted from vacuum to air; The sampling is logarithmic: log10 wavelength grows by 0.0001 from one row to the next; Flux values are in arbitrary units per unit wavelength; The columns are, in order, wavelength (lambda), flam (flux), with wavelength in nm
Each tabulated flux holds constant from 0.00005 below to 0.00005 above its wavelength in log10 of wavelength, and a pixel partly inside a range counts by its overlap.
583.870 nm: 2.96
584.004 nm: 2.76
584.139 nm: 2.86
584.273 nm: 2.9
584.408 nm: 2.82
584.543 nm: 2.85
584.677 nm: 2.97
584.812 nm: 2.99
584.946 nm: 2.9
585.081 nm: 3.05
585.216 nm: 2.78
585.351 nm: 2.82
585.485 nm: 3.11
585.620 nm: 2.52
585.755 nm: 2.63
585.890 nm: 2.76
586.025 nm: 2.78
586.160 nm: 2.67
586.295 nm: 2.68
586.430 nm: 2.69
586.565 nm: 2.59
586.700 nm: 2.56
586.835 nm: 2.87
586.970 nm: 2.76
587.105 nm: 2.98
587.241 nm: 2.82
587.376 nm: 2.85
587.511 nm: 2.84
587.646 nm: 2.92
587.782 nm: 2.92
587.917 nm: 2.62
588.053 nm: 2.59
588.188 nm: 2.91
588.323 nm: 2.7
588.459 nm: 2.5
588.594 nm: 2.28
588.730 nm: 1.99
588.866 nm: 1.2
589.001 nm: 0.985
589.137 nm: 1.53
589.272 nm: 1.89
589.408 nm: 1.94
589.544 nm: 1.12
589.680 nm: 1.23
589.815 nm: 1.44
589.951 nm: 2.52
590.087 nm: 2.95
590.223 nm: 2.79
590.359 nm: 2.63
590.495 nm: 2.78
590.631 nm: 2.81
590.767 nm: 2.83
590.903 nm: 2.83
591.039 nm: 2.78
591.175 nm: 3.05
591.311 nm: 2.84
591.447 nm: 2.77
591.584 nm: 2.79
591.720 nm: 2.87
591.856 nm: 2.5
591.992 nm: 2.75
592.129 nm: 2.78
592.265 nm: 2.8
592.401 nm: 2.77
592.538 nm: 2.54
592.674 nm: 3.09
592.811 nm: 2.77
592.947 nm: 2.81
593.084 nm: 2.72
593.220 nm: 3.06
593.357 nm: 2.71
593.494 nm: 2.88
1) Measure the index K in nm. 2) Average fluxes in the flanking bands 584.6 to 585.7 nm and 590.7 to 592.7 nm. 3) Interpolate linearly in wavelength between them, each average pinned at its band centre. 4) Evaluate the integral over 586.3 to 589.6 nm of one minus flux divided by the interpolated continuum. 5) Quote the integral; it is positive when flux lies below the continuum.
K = 0.54 nm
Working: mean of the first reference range 2.89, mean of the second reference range 2.79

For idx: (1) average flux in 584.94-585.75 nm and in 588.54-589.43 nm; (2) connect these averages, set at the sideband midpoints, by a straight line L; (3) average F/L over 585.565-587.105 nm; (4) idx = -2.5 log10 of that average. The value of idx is -0.08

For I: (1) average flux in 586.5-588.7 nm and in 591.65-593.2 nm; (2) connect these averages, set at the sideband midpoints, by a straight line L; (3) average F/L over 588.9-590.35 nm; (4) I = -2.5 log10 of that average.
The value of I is 0.42 mag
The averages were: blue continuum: 2.72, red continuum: 2.77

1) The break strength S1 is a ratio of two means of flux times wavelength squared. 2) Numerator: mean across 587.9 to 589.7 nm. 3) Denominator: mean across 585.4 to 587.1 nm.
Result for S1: 0.7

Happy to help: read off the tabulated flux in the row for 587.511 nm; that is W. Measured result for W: 2.84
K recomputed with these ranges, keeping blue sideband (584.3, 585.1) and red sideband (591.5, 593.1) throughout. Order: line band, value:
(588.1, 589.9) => 0.63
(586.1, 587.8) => 0.06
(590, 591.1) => 0.00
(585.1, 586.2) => 0.05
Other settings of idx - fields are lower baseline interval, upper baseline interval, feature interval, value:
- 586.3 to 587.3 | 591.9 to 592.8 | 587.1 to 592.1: 0.13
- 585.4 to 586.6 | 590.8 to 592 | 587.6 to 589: 0.16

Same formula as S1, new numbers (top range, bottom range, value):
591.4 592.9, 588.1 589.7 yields 1.49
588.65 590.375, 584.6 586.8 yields 0.67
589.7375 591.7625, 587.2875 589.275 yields 1.17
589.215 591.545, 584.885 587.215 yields 0.89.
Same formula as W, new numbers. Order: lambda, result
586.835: 2.87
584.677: 2.97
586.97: 2.76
